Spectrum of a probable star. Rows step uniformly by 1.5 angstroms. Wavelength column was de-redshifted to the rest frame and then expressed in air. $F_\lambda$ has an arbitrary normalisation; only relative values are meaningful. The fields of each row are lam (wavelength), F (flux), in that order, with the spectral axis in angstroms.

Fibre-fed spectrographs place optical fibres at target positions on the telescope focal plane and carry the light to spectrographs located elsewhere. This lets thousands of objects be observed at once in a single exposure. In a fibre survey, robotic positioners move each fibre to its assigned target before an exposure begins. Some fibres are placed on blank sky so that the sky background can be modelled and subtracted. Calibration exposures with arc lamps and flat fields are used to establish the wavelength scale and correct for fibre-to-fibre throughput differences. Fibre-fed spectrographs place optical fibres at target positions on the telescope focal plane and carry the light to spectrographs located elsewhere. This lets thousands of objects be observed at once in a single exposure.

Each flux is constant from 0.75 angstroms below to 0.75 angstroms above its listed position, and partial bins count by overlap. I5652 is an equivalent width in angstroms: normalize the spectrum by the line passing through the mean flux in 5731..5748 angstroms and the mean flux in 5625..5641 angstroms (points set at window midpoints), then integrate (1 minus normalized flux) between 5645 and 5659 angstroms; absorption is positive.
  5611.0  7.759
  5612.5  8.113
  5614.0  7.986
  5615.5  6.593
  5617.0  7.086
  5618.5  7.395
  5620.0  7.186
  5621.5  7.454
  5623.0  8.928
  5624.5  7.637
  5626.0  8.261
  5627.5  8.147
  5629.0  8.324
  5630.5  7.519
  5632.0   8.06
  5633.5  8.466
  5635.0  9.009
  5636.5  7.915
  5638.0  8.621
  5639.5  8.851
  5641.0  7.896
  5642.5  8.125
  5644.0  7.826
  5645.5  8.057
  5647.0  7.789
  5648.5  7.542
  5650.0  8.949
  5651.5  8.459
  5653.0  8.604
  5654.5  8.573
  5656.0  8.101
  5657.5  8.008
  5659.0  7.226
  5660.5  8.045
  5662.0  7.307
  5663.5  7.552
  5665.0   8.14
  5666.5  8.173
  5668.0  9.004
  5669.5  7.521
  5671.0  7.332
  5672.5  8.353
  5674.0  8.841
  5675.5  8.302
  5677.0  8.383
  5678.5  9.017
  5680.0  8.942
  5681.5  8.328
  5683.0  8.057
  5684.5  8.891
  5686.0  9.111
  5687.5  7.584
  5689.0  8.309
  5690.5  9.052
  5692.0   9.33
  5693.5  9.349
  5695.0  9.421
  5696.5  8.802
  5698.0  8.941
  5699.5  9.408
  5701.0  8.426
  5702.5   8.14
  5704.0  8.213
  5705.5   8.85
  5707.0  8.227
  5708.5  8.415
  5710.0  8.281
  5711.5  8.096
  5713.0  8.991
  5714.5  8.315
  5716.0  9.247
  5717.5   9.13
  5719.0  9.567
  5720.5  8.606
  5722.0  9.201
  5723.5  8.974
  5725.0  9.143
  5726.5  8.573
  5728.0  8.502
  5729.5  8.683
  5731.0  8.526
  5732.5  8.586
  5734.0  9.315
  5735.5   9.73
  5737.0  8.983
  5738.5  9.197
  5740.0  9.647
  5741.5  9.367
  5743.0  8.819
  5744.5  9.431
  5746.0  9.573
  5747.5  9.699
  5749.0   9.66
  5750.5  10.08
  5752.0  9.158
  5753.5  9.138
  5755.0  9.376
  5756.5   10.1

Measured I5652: 0.5 angstroms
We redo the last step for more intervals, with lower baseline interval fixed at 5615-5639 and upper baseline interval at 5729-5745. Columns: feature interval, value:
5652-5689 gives 0.8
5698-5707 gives 0.1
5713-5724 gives -0.1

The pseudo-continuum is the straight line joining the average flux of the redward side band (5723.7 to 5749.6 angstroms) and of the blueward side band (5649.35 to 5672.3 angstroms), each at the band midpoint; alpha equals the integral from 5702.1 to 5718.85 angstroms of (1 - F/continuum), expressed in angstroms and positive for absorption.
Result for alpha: 0.4 angstroms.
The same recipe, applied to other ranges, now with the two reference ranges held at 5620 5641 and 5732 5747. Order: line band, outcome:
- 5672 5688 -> 0.26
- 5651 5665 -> 0.80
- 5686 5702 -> -0.06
